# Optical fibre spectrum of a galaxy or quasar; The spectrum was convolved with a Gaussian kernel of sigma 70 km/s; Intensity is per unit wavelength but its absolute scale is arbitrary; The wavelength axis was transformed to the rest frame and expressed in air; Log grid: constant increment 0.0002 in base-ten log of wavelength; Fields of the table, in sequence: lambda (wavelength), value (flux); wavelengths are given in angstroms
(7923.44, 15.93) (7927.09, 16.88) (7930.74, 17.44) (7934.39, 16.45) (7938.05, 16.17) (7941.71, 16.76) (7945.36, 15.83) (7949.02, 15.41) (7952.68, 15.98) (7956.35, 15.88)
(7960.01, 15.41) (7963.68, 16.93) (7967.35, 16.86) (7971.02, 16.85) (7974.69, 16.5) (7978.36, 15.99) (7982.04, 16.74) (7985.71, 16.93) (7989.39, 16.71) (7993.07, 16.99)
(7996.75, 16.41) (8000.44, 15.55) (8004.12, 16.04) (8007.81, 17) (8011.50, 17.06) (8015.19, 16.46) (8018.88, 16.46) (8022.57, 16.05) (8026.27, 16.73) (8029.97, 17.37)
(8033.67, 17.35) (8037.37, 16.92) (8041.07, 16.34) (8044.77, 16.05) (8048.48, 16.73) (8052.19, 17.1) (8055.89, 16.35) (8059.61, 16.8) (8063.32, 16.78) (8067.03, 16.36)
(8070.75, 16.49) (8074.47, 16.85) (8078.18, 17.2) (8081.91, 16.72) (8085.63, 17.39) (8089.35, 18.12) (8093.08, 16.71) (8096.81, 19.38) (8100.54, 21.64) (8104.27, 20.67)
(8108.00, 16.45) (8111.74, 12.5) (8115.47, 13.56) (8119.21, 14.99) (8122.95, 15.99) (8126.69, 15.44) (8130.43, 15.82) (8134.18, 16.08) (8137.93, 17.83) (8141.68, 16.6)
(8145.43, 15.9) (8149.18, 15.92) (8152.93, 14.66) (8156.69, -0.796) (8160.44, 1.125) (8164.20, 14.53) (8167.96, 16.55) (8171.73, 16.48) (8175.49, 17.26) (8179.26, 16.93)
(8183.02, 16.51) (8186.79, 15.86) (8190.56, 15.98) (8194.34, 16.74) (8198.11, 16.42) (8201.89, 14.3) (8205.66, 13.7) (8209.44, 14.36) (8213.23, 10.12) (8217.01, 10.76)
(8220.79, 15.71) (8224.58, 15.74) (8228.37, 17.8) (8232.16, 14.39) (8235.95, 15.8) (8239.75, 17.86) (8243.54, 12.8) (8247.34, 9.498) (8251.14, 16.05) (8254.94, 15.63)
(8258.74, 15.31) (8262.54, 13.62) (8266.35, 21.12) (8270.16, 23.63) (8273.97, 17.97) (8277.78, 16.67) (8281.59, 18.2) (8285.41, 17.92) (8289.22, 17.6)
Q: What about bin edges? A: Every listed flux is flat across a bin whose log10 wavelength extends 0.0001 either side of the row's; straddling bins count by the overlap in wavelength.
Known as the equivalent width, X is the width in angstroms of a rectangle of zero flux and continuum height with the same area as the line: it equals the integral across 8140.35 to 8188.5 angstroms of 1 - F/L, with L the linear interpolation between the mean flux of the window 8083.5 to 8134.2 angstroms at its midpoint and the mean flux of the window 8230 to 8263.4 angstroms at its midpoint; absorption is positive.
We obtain 6.88 angstroms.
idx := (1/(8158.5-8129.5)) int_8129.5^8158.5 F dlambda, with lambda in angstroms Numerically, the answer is 14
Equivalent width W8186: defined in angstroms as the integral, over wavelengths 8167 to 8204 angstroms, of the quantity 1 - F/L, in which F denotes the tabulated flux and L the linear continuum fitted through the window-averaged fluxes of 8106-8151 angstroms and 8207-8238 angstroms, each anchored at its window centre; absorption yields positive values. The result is -3.6 angstroms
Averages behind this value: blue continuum 15.6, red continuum 14.3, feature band 16.3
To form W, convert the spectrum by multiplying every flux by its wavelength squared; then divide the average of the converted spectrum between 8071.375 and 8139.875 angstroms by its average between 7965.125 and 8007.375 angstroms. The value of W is 1.05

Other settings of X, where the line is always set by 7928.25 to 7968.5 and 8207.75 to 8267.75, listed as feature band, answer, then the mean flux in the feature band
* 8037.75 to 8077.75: -2.4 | 16.6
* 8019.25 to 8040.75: -1.3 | 16.8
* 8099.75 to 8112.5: -2.1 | 18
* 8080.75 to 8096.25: -1.9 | 17.4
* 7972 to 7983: -0.2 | 16.4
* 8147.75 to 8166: 7.6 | 8.9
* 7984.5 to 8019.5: -1.2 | 16.6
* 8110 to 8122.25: 1.2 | 13.9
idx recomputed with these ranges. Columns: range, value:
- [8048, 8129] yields 16.8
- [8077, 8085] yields 17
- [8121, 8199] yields 14.6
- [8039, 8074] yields 16.6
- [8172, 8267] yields 15.2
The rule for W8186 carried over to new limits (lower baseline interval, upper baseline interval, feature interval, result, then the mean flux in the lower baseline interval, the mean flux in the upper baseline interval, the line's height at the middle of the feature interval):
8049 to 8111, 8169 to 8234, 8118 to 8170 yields 8.70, 17.5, 15.3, 16.3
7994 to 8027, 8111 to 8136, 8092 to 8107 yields -4.17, 16.4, 15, 15.3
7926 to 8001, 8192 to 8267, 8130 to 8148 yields -1.33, 16.4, 14.8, 15.3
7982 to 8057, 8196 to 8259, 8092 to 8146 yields -3.61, 16.6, 14.5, 15.6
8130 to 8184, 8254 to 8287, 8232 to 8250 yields 2.89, 14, 17.8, 16.8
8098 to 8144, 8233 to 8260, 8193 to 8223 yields 2.49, 16.5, 14.7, 15.2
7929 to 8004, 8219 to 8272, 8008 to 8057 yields -1.20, 16.4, 16.1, 16.3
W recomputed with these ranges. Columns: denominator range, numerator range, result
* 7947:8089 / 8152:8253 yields 0.88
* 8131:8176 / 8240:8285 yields 1.26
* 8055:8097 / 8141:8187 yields 0.81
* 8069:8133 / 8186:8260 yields 0.90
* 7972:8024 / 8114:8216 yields 0.91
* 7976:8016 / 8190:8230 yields 0.93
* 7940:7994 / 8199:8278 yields 1.00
